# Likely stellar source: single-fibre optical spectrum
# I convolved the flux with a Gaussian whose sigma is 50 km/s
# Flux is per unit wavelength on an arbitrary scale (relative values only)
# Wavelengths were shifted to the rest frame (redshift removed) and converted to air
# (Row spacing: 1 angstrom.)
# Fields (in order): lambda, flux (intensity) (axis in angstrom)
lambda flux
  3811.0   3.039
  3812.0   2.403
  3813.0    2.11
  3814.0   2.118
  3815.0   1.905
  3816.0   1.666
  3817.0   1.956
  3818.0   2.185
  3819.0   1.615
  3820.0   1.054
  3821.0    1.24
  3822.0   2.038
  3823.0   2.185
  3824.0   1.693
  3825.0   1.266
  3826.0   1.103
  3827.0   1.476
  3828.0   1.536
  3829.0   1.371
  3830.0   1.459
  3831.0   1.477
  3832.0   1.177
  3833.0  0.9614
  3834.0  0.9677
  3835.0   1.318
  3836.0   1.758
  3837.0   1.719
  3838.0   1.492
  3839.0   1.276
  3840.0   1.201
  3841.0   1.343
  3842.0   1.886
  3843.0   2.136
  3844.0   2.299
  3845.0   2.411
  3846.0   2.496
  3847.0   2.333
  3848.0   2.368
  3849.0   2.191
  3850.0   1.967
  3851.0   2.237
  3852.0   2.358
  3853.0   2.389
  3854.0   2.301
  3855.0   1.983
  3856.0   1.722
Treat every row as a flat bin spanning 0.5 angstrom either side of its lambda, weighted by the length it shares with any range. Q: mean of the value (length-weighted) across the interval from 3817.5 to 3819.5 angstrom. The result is 1.9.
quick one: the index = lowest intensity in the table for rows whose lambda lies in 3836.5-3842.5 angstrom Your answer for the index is 1.201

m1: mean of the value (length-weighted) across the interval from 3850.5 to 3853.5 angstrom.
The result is 2.33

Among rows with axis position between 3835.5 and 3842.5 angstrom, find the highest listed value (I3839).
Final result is 1.886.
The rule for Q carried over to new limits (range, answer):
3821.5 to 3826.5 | 1.66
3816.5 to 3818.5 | 2.07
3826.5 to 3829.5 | 1.46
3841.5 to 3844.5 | 2.11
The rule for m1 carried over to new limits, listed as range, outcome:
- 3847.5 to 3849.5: 2.28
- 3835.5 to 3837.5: 1.74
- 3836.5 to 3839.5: 1.5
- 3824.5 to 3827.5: 1.28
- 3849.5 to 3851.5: 2.1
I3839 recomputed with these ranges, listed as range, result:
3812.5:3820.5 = 2.185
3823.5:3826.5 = 1.693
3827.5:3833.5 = 1.536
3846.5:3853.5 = 2.389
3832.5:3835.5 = 1.318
